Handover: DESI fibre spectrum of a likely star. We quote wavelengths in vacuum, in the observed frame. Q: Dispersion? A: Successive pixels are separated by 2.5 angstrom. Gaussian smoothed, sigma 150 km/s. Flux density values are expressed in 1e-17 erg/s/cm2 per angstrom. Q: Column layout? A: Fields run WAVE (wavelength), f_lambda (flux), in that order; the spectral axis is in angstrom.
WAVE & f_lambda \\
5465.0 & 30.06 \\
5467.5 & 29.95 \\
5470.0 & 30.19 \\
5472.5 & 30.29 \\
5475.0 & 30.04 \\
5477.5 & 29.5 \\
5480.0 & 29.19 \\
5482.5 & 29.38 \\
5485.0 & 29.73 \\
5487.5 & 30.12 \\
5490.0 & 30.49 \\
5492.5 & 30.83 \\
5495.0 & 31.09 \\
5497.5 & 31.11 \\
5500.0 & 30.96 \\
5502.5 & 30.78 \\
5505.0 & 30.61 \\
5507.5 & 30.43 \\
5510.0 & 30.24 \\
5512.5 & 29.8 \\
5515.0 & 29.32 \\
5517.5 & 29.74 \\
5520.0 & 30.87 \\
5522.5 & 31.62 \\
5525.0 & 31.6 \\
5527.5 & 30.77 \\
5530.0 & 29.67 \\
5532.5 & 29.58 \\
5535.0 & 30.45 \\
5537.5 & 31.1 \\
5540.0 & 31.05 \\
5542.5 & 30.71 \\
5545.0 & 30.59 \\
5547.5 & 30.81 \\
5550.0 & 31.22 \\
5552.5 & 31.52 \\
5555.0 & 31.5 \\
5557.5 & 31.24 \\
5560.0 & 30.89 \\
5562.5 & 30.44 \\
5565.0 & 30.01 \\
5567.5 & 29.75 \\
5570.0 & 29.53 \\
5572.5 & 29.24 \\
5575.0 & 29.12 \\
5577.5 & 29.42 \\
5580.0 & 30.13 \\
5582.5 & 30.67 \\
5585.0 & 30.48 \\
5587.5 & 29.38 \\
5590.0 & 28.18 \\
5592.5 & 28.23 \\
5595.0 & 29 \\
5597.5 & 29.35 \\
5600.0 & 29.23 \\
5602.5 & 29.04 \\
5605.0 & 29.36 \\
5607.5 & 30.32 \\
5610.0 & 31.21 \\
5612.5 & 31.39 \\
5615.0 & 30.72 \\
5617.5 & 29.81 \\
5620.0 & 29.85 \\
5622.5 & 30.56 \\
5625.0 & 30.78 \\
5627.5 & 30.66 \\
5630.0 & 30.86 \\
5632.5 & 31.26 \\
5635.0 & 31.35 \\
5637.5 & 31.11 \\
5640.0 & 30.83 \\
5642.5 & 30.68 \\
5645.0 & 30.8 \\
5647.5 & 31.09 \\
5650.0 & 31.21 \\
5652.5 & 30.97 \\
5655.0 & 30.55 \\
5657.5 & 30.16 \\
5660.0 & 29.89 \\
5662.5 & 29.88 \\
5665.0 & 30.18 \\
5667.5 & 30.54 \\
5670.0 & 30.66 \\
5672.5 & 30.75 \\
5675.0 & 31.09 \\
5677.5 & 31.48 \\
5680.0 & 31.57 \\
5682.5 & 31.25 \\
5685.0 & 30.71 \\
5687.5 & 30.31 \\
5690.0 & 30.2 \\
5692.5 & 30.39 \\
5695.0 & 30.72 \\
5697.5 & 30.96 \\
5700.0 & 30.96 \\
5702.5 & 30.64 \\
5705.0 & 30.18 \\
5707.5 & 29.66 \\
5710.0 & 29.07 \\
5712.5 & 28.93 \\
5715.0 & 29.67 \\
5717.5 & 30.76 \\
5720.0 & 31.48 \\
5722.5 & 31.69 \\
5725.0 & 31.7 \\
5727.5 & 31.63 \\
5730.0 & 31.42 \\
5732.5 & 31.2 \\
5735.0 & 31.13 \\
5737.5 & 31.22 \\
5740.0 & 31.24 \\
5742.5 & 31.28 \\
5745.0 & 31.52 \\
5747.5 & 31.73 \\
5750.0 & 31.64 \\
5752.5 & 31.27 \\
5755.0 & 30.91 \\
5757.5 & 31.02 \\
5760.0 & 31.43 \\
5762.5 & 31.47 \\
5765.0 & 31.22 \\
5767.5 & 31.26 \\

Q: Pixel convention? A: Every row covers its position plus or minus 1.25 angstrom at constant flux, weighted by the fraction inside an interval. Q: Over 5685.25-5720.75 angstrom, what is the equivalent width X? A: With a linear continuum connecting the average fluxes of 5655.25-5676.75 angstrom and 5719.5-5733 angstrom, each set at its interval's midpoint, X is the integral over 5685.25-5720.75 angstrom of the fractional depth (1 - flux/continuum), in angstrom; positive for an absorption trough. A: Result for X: 0.9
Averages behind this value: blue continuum 30.4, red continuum 31.5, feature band 30.3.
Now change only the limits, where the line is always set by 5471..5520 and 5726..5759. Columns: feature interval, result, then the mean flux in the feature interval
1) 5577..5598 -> 0.82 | 29.4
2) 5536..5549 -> -0.18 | 30.9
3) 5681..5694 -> 0.20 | 30.6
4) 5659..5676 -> 0.31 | 30.4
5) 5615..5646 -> 0.11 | 30.7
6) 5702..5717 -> 0.71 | 29.7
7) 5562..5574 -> 0.31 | 29.7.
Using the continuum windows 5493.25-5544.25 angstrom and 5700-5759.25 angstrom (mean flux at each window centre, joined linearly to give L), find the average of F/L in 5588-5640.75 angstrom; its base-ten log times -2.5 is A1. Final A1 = 0.02 mag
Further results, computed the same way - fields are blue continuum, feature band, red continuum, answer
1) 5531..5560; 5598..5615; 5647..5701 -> 0.025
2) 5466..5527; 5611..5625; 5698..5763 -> 0.005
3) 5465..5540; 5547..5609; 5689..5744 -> 0.020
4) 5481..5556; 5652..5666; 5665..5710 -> 0.014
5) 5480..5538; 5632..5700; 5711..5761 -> 0.005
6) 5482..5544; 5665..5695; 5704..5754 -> 0.002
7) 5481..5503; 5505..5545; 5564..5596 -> -0.013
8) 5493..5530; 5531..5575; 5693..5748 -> 0.005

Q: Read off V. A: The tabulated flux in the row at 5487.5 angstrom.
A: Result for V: 30.12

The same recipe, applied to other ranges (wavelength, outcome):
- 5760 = 31.43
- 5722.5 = 31.69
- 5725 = 31.7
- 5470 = 30.19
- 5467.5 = 29.95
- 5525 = 31.6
